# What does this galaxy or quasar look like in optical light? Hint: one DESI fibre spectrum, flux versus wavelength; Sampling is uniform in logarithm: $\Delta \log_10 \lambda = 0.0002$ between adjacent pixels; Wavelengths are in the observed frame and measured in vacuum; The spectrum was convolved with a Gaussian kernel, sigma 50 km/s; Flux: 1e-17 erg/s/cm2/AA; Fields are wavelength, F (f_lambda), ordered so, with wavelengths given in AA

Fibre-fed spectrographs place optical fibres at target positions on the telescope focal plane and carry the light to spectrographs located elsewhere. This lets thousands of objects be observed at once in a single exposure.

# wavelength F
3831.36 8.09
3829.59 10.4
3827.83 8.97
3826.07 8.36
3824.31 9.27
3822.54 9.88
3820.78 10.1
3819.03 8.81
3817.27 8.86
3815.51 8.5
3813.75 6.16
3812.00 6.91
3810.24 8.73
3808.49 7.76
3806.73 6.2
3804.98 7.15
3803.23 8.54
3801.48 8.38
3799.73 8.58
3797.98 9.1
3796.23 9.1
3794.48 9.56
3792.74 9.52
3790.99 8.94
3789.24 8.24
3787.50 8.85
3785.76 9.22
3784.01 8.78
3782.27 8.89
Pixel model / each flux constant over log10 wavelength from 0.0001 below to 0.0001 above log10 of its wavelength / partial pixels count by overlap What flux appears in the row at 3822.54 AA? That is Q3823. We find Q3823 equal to 9.88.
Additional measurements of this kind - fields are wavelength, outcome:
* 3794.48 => 9.56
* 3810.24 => 8.73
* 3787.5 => 8.85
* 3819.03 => 8.81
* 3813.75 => 6.16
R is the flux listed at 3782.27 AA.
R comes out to 8.89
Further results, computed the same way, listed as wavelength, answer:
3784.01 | 8.78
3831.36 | 8.09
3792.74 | 9.52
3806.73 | 6.2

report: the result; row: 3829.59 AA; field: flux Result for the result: 10.4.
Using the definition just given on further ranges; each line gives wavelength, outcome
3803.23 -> 8.54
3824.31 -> 9.27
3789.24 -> 8.24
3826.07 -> 8.36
